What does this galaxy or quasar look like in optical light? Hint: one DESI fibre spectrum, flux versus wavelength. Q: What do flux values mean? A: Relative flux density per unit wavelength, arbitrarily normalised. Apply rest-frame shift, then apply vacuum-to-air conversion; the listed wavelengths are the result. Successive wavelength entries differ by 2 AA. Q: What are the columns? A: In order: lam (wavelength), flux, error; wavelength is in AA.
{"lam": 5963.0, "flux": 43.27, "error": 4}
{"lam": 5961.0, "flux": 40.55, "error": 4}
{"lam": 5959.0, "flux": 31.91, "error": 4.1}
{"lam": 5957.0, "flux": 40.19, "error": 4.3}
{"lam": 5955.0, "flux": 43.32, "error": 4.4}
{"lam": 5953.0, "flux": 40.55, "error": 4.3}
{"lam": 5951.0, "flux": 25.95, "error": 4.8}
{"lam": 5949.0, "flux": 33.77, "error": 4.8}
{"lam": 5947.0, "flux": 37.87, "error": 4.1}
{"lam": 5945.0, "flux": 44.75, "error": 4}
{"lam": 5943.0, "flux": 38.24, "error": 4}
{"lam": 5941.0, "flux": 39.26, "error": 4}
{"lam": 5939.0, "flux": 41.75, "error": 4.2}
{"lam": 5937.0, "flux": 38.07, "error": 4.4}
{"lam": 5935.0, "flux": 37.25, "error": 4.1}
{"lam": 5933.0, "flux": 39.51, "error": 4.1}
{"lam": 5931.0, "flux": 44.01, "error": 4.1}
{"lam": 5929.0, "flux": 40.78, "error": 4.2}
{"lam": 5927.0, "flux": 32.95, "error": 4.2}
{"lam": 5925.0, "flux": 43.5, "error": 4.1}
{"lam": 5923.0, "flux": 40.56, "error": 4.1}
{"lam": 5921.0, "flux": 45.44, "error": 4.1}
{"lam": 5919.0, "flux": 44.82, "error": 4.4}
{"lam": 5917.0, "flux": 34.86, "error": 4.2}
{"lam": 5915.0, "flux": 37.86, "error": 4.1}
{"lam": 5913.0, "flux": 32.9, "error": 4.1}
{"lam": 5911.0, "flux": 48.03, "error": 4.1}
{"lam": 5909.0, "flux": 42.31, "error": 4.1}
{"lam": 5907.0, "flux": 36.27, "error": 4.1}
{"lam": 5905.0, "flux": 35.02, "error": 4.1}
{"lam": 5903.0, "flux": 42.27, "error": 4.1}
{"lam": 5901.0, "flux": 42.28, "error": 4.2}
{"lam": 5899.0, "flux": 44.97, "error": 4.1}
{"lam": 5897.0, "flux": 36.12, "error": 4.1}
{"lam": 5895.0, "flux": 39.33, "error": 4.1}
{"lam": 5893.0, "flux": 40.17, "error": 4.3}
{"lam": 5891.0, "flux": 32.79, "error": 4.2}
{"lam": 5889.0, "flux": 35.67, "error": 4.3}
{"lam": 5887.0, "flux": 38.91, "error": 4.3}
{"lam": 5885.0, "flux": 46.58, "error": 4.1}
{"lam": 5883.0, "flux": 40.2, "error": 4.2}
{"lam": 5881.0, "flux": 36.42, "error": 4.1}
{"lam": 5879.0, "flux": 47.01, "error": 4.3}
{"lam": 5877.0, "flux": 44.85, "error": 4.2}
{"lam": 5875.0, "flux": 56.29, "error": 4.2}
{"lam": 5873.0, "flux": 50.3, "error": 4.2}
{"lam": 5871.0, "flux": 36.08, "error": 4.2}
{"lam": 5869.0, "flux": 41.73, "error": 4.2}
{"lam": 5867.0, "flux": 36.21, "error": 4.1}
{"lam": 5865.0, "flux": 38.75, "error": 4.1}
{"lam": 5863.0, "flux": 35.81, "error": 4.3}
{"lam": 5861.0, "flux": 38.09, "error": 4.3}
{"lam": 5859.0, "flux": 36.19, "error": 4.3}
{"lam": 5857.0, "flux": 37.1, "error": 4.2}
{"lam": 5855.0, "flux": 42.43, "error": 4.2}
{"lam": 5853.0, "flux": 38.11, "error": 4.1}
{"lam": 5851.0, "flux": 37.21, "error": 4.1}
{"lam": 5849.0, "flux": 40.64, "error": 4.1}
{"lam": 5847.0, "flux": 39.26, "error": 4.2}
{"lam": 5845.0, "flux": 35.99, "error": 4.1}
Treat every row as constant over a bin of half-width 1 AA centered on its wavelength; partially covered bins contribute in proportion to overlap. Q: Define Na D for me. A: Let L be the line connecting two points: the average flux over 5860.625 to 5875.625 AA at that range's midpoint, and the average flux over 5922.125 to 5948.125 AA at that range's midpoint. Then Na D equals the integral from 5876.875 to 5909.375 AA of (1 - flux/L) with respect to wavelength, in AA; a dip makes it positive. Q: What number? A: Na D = 0.8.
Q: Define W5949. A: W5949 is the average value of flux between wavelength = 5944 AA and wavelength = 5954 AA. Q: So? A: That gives 36.6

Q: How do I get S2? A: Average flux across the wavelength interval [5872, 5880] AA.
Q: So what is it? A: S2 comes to 49.6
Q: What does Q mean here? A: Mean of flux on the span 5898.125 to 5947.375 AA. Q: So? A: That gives 40.2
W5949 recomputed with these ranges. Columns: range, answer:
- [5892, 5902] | 40.6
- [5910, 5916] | 39.6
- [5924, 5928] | 38.2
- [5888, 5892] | 34.2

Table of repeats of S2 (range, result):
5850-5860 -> 38.2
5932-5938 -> 38.3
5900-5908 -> 39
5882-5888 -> 41.9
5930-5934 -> 41.8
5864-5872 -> 38.2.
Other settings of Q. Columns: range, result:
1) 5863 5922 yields 40.8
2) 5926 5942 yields 39.2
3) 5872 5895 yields 42.5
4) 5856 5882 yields 41.1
